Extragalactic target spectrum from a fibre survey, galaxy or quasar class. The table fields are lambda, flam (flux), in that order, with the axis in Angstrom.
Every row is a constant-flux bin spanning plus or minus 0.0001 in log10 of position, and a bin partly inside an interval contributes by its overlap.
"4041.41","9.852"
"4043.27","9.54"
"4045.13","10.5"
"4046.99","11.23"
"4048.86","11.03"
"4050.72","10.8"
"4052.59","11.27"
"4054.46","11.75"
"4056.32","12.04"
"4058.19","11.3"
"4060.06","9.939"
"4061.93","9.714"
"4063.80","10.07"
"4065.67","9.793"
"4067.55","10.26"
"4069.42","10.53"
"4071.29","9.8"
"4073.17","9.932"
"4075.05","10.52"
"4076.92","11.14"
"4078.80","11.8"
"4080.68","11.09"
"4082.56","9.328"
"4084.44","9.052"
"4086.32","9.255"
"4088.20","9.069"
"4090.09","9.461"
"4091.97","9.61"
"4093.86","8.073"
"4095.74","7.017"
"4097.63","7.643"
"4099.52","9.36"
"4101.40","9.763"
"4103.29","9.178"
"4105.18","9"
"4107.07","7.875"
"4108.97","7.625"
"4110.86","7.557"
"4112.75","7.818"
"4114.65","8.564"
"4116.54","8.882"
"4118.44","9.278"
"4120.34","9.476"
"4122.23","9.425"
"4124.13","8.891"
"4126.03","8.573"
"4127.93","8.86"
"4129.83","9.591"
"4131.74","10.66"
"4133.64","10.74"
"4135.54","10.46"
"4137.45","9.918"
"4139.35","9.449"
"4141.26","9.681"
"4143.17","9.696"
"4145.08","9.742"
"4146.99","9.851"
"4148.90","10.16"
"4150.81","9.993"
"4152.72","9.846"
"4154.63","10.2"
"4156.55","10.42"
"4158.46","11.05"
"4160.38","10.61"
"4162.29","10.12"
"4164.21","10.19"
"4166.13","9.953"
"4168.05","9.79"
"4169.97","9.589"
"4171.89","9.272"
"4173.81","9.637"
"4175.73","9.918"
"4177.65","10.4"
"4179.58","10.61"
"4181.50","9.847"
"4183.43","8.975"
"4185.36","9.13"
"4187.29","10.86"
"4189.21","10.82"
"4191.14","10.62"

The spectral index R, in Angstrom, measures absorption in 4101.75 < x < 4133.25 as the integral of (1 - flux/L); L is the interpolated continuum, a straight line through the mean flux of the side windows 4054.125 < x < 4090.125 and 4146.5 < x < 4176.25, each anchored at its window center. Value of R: 4.0 Angstrom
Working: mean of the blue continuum 10.3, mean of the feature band 8.88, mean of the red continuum 10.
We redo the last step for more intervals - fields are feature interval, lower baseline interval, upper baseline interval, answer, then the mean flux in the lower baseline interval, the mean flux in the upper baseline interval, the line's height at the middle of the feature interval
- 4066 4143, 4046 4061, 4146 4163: 9.67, 11.2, 10.3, 10.7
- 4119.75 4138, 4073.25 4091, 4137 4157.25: 0.53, 10.1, 9.9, 9.95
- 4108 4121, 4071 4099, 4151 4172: 1.75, 9.51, 10.1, 9.74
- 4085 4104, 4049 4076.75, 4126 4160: 2.76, 10.6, 9.99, 10.3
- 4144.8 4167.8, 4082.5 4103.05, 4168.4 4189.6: -1.33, 8.87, 9.89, 9.62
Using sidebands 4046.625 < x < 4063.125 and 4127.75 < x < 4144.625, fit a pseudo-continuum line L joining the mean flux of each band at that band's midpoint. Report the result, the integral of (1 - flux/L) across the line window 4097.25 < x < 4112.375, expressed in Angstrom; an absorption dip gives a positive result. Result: 2.7 Angstrom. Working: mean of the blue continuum 11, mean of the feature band 8.51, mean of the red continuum 9.93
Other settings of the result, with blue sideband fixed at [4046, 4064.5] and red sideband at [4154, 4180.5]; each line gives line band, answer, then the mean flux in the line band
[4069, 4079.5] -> 0.2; 10.6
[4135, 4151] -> 0.7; 9.86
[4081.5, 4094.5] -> 1.9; 9.16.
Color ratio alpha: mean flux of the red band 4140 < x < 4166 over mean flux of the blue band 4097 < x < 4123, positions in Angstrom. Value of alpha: 1.2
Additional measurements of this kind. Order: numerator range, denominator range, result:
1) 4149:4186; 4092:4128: 1.16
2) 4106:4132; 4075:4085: 0.83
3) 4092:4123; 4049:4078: 0.81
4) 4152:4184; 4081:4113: 1.15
